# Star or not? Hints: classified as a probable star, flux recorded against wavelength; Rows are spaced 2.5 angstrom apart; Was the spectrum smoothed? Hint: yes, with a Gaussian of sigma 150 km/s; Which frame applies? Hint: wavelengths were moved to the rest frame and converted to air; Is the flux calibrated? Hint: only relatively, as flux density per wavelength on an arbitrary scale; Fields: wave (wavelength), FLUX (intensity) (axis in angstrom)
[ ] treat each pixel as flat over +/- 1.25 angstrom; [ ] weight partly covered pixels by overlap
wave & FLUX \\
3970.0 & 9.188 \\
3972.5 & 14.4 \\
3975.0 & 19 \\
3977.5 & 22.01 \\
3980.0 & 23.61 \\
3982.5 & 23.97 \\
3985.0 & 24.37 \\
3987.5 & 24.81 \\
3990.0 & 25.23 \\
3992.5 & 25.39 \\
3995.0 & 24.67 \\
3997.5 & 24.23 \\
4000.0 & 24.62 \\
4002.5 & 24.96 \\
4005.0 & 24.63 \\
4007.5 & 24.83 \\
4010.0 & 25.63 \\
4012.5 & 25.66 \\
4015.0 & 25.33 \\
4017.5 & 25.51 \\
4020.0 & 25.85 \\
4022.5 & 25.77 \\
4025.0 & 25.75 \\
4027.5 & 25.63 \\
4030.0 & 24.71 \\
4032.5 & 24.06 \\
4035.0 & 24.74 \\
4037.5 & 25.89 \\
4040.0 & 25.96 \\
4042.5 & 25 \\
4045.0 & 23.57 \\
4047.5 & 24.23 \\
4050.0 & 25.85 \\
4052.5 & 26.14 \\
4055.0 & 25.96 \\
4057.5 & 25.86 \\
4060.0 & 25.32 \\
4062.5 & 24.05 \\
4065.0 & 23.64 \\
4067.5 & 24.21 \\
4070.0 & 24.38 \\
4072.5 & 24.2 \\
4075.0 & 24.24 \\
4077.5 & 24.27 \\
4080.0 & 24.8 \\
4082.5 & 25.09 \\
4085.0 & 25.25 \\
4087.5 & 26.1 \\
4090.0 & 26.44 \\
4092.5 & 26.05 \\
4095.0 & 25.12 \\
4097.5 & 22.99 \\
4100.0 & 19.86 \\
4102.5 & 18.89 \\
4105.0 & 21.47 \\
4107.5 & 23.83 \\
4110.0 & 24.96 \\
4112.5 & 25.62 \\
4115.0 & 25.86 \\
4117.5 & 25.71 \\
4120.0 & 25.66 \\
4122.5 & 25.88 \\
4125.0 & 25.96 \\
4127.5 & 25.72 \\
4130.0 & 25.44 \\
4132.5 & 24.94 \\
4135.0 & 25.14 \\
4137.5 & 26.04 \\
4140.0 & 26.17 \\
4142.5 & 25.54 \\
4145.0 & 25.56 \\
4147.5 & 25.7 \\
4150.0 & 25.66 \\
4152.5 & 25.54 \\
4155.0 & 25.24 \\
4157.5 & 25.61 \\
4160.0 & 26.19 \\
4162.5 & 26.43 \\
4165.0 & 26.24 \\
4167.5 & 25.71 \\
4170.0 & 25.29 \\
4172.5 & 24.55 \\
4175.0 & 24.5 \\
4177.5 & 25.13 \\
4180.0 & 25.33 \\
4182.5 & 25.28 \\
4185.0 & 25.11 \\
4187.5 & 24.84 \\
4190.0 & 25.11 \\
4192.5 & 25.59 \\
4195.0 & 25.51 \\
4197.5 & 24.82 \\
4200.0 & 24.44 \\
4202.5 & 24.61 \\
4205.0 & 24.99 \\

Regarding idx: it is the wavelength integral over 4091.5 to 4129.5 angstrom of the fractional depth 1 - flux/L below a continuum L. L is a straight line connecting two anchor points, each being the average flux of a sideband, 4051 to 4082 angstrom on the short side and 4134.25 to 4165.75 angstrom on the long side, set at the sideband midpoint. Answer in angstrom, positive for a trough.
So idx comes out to 1.6 angstrom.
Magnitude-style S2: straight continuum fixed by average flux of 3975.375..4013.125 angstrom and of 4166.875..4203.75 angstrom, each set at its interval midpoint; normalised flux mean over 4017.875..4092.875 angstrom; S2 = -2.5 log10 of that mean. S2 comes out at -0.02 mag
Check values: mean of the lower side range 24.4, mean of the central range 25.1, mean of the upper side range 25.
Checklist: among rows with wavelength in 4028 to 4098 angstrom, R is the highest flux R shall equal 26.44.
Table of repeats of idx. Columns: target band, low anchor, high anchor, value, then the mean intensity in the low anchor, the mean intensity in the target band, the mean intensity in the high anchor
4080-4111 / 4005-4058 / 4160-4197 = 1.8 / 25.3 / 23.9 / 25.3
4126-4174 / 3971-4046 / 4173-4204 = -1.5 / 24.3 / 25.6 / 25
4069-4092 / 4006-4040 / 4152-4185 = 0.3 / 25.4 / 25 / 25.4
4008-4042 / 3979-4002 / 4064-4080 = -1.4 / 24.6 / 25.4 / 24.2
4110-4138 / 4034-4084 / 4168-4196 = -0.7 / 24.9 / 25.6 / 25.1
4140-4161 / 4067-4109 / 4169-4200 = -0.8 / 24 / 25.7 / 25.1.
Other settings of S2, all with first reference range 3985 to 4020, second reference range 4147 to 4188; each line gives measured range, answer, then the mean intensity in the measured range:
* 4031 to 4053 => 0.01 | 25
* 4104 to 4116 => 0.04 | 24.4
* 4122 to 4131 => -0.02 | 25.7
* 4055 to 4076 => 0.03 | 24.6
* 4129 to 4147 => -0.01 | 25.6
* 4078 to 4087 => 0.01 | 25.1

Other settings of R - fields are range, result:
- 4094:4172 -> 26.43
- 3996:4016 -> 25.66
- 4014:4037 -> 25.85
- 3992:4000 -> 25.39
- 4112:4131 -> 25.96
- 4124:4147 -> 26.17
